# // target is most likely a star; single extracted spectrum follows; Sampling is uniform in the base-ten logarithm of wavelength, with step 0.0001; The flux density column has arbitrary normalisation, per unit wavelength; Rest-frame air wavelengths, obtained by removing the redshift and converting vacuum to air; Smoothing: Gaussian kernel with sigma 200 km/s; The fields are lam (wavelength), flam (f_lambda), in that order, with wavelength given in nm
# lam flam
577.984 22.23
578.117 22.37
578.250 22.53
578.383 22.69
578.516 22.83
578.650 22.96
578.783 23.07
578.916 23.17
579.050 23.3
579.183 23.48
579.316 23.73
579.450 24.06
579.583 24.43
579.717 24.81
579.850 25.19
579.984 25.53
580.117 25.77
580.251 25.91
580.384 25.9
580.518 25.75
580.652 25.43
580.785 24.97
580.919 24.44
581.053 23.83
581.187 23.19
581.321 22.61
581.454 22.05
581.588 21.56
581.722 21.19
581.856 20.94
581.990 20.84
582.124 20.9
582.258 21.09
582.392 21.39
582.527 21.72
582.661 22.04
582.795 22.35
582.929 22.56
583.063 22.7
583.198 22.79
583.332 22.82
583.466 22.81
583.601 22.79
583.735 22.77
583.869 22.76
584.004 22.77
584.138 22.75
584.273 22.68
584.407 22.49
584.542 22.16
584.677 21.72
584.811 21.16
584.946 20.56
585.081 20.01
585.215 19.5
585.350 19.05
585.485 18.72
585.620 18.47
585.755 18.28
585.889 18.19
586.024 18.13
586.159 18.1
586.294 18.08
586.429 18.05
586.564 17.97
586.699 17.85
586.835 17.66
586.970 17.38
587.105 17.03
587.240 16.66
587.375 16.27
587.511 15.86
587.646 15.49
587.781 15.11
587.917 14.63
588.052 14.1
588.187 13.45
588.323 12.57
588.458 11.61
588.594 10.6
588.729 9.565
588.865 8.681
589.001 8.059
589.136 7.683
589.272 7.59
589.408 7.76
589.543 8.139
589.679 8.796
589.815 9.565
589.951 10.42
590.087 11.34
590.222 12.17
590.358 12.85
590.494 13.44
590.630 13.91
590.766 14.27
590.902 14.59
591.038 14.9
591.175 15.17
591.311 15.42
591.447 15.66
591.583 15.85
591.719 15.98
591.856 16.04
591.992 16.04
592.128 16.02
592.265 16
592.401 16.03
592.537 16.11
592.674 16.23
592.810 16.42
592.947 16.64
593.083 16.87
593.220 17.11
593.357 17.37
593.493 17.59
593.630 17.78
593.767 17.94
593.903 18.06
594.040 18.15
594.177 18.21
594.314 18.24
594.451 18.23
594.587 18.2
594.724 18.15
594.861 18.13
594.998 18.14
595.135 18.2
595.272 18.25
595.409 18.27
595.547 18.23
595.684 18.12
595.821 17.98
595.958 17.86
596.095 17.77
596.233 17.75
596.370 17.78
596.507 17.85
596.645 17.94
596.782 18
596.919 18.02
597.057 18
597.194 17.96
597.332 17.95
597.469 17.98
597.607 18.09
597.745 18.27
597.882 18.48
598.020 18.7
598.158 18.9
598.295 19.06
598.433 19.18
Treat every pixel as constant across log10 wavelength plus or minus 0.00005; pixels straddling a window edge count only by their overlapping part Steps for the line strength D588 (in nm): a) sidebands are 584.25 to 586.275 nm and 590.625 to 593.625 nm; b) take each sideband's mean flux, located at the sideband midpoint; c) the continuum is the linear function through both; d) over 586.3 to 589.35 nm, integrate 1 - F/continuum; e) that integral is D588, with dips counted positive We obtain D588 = 0.765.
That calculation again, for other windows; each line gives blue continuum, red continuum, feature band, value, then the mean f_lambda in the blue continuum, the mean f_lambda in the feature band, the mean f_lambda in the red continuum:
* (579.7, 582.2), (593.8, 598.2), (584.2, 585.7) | 0.11 nm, 23.7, 20.6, 18.1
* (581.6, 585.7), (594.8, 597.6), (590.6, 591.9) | 0.28 nm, 21.5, 15.2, 18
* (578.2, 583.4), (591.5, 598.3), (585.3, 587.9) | 0.44 nm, 23.2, 17.4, 17.6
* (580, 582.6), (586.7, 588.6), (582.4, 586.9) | -0.42 nm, 23.2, 20.7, 15.1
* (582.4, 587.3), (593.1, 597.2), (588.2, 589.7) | 0.78 nm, 20.4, 9.35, 18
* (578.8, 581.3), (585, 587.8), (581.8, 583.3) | 0.00 nm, 24.5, 21.8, 17.8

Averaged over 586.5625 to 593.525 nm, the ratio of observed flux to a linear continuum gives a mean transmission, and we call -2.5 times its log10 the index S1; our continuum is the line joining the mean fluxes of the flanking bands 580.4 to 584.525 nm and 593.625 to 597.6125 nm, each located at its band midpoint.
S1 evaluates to 0.38 mag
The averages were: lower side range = 22.7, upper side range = 18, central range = 14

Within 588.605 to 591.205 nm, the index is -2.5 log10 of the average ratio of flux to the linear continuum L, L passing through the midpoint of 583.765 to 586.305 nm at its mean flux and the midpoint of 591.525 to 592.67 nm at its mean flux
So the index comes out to 0.50 mag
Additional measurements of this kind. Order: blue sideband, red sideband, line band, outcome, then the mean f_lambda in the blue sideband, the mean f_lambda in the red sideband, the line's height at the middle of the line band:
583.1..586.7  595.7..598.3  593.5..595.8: 0.03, 20.6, 18.1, 18.6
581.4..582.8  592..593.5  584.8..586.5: 0.05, 21.4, 16.5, 19.8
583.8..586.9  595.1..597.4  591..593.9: 0.14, 19.9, 18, 18.6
